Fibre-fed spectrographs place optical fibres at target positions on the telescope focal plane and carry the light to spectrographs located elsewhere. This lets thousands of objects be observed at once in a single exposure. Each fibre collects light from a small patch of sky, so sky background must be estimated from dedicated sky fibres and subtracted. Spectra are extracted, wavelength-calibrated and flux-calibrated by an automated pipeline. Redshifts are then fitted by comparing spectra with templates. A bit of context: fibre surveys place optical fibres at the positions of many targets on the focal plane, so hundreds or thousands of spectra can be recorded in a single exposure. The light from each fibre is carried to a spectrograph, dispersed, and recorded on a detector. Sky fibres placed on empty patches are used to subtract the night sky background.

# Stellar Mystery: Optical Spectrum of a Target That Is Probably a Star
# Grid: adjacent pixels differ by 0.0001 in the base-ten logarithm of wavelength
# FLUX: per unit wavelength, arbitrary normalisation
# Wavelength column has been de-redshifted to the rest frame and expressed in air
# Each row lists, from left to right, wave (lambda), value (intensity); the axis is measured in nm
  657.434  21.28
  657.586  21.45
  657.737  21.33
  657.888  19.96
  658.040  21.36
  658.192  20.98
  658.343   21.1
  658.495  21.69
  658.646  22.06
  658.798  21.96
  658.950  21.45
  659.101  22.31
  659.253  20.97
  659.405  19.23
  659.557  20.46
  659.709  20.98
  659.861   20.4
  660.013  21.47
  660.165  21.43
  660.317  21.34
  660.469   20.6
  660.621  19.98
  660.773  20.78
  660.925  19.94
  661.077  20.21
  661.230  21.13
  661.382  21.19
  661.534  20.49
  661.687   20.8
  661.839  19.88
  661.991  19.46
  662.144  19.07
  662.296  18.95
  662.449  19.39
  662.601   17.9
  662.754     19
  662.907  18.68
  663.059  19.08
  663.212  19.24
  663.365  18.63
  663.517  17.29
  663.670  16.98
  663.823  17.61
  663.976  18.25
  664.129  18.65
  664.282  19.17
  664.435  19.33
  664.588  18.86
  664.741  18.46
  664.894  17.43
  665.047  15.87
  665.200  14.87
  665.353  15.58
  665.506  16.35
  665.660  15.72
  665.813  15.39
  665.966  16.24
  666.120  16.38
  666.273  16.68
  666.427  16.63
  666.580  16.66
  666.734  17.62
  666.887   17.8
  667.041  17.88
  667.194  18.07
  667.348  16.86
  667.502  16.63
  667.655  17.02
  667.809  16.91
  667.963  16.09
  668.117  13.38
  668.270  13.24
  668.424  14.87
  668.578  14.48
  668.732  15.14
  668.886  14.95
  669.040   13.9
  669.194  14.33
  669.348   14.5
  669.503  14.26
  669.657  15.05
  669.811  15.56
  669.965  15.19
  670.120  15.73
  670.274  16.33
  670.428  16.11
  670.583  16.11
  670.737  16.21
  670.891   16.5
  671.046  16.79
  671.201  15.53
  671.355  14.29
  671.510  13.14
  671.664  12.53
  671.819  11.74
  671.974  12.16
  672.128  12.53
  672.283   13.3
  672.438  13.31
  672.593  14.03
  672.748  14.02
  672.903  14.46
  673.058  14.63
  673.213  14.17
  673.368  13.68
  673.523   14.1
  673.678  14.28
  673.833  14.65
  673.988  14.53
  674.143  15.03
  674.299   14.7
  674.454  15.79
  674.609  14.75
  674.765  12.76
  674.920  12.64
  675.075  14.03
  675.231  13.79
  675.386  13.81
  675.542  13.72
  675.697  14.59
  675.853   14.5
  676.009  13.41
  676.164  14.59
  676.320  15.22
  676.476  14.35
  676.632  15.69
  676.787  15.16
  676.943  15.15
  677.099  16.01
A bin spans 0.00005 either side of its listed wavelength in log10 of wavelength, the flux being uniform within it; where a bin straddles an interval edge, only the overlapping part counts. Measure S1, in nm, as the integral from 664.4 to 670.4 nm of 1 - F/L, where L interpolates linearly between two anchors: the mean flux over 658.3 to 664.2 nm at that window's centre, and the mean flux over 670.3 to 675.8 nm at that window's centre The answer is 0.34 nm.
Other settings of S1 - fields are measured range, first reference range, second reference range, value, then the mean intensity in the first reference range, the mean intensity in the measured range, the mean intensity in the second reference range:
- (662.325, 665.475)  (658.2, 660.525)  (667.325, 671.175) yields 0.09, 21.2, 18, 15.4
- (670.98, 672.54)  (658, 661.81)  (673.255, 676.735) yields 0.22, 21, 13.5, 14.3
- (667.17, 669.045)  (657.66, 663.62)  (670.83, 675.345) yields 0.12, 20.3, 15.5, 14.1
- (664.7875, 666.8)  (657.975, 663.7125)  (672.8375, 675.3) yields 0.19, 20.2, 16.3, 14.3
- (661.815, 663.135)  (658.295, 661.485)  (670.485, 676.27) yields 0.04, 21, 19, 14.2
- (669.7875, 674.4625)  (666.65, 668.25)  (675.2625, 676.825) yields 0.29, 16.7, 14.5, 14.5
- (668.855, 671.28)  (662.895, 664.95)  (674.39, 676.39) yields 0.10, 18.4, 15.4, 14.1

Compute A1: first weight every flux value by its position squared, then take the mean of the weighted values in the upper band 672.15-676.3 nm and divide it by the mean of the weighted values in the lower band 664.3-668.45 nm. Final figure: 0.87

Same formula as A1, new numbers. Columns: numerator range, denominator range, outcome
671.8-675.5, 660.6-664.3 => 0.75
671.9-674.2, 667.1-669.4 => 0.92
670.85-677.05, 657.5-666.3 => 0.76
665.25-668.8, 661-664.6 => 0.85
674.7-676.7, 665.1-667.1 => 0.88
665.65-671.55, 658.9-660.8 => 0.78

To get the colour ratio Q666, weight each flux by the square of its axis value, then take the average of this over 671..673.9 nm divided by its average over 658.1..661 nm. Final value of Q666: 0.7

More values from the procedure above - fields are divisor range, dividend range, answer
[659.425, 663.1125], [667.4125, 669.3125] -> 0.77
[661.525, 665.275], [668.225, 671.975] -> 0.82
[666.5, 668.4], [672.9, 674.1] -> 0.89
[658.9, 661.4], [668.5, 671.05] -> 0.76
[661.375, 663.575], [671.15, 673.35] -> 0.73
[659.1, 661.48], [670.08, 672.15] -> 0.73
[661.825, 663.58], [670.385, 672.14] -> 0.79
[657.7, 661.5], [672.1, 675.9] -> 0.70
